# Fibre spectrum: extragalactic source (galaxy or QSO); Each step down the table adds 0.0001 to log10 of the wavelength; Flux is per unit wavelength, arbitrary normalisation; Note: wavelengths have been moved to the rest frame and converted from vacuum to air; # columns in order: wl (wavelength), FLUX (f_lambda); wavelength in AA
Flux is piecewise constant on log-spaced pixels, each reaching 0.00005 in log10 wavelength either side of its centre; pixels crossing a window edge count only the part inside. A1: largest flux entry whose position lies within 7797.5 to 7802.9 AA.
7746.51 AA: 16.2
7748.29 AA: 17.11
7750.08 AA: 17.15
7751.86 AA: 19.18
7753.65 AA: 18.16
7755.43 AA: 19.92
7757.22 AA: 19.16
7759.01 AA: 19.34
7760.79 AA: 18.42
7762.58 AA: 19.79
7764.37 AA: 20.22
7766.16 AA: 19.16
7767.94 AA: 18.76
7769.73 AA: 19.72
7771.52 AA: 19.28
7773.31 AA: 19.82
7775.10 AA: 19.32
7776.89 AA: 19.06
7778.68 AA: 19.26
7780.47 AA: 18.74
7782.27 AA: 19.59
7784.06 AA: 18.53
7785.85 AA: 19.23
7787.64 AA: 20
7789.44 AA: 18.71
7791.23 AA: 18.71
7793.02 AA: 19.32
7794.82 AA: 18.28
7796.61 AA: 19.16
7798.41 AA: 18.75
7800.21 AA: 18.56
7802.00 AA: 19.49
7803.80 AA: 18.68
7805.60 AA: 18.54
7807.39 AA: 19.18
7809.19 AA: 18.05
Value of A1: 19.49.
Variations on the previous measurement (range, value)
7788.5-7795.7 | 19.32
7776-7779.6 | 19.26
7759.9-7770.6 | 20.22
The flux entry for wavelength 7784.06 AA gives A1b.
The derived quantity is 18.53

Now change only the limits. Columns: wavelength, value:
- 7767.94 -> 18.76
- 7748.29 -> 17.11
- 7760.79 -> 18.42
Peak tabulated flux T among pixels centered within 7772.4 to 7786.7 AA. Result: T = 19.82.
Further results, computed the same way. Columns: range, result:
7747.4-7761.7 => 19.92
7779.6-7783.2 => 19.59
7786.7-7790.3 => 20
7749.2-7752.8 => 19.18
